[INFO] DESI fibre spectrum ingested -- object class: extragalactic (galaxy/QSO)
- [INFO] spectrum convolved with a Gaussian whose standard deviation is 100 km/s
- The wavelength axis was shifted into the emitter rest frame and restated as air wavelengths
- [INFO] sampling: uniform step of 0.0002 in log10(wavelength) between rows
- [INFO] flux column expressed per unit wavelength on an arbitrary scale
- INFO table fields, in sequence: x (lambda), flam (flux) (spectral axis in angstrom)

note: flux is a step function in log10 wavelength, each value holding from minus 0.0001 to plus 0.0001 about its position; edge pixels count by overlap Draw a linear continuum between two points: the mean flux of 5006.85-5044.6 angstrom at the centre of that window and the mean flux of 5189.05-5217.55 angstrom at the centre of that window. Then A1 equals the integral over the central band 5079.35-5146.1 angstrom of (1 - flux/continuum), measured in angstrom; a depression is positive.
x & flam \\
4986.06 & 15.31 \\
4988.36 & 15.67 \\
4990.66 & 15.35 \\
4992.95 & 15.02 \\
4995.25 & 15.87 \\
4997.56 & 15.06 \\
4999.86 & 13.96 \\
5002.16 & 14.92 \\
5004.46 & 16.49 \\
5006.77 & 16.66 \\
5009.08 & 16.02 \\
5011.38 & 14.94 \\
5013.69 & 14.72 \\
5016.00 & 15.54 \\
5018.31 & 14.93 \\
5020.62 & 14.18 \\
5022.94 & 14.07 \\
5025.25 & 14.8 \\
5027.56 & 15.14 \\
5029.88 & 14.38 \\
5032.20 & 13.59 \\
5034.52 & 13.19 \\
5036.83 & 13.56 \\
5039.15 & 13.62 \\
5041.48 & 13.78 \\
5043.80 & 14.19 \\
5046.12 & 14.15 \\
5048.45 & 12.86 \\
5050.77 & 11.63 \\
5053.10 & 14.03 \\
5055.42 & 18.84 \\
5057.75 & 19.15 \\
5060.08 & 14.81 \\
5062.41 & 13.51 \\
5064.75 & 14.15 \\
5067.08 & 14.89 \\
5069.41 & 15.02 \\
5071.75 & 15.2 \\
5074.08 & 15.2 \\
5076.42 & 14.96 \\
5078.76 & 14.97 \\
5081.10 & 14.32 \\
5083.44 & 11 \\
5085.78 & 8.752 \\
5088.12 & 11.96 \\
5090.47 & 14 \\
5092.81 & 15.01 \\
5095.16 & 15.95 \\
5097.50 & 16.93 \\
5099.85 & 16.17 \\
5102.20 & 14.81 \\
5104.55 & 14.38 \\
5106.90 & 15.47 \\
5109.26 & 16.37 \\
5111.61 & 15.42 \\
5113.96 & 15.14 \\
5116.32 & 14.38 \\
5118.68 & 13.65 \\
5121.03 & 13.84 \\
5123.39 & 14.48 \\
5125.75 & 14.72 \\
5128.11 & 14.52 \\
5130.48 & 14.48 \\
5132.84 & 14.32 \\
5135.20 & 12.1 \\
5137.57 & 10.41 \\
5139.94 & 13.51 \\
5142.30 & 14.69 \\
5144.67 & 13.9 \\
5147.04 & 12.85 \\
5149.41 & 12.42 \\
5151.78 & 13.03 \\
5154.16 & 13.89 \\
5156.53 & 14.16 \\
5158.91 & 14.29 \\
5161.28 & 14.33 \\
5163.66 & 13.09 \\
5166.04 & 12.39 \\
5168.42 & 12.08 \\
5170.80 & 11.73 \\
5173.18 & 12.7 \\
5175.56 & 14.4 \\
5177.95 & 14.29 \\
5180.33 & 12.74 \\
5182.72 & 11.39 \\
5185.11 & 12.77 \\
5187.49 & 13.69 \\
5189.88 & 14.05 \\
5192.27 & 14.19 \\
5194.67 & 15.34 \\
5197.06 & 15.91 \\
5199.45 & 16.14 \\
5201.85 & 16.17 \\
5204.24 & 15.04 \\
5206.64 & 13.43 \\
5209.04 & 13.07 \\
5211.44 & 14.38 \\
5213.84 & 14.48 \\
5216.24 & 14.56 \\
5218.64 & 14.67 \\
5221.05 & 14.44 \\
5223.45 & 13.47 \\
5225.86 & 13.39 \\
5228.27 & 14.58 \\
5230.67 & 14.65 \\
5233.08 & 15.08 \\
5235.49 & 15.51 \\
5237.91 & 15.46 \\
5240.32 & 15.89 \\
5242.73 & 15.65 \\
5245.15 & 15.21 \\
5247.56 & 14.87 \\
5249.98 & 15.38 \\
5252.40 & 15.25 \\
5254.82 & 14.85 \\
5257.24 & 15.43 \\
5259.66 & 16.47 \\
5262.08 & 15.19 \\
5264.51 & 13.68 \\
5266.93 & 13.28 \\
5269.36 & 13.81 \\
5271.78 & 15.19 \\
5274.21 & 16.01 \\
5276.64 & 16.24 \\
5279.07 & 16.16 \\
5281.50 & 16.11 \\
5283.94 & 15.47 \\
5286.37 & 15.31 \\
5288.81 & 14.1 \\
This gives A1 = 2.3 angstrom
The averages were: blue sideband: 14.5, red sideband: 14.7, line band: 14.1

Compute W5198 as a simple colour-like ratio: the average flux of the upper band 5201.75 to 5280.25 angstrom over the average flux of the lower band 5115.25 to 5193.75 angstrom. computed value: 1.11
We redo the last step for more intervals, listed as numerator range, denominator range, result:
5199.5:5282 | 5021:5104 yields 1.04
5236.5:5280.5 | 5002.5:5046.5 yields 1.04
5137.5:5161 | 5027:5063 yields 0.94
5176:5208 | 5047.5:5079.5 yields 0.95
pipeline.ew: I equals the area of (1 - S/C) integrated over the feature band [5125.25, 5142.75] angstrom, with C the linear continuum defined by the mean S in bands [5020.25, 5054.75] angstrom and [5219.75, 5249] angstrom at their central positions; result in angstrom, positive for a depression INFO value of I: 1.0 angstrom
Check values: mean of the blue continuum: 13.9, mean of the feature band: 13.5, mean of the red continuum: 14.9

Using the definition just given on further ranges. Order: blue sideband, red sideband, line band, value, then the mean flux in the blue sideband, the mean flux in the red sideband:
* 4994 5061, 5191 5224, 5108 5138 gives 1.0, 14.8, 14.7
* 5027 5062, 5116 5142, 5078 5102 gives 0.2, 14.4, 13.7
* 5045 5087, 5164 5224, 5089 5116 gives -2.2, 14.3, 13.9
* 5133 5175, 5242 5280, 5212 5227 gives 0.2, 13.1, 15.2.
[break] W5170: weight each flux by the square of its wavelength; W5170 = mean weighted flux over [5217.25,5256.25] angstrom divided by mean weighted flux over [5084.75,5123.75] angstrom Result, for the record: 1.1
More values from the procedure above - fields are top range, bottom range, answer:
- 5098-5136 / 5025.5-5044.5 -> 1.09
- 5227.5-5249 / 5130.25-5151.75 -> 1.20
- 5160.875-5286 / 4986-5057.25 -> 1.06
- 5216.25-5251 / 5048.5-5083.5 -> 1.07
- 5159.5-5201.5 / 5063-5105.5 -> 0.99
